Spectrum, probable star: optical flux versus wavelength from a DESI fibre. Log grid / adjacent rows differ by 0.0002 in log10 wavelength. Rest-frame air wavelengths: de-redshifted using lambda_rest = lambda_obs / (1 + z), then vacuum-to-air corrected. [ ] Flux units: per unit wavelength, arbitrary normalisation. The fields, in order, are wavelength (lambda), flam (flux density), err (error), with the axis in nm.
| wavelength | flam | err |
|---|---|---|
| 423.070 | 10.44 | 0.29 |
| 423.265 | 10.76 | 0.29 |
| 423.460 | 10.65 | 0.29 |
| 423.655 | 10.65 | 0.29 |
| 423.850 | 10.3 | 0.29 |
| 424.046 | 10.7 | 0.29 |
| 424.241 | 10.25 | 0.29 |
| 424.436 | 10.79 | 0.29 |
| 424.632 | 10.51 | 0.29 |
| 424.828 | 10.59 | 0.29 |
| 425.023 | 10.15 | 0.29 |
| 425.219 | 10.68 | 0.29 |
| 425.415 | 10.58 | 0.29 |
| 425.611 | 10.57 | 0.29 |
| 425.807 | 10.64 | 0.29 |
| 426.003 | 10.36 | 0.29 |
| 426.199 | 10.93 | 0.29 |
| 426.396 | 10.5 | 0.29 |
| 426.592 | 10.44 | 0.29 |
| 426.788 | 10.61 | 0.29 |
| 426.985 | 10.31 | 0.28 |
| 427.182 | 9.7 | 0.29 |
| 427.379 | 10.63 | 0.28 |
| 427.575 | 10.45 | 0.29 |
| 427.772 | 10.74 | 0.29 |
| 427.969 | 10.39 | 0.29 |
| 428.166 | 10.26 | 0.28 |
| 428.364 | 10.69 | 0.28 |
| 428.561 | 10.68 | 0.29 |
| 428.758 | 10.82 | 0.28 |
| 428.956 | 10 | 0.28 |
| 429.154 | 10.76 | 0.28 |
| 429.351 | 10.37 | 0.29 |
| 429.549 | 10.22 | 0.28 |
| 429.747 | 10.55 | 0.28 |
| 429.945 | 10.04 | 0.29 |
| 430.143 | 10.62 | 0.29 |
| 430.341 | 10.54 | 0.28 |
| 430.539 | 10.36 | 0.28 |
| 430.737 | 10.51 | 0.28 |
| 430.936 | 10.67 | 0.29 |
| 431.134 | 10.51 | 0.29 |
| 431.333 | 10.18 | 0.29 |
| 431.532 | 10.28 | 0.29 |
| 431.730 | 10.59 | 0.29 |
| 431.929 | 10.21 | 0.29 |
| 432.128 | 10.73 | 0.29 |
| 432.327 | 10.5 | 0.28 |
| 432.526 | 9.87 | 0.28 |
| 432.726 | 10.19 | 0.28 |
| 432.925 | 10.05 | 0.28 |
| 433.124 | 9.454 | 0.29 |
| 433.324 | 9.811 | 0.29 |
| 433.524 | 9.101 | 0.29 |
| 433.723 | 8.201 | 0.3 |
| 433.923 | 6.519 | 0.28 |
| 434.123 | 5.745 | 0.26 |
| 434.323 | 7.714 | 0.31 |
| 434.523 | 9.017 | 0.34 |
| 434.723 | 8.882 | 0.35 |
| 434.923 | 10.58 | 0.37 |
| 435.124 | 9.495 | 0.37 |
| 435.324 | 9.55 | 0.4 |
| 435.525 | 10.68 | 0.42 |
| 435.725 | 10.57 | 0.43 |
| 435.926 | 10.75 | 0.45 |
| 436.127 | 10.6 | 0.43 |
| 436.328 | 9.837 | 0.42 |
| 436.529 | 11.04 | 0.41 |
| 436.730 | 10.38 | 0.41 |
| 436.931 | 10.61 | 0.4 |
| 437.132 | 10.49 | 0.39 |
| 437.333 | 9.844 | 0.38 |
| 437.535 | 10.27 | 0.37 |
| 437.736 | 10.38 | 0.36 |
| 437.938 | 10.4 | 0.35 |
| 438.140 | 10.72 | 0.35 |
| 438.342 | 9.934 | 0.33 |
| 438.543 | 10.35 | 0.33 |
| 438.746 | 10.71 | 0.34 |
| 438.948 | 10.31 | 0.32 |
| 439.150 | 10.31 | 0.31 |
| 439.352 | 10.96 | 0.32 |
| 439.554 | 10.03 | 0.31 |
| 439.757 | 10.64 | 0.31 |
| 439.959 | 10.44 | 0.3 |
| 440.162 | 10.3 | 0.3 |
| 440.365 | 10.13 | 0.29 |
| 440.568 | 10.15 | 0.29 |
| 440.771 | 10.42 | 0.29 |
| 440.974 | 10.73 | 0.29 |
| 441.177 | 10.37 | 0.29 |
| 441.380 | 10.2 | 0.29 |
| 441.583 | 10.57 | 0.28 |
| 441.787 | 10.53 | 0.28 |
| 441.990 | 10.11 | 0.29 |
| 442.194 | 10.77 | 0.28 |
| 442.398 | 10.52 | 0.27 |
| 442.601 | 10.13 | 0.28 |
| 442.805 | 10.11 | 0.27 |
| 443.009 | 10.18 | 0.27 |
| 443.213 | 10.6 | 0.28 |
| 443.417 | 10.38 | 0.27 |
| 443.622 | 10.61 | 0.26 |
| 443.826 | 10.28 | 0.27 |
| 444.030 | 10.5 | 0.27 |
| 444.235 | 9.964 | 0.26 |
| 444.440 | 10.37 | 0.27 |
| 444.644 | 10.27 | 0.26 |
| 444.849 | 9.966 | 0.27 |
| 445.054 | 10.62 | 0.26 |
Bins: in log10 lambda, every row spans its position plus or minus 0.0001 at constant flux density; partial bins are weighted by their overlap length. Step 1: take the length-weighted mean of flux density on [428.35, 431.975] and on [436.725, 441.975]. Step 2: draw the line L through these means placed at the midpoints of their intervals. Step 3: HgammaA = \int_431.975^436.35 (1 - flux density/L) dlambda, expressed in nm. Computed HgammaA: 0.409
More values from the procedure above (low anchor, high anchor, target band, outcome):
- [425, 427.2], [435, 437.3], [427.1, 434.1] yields 0.222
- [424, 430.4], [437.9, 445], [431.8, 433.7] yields 0.094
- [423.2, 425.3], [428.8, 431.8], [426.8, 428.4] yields 0.012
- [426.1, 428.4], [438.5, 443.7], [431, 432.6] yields 0.011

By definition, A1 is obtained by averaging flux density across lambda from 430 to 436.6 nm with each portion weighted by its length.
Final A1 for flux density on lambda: 9.79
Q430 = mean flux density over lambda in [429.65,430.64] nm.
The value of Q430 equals 10.4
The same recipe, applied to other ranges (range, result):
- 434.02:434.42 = 6.72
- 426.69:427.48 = 10.3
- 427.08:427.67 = 10.3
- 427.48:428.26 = 10.5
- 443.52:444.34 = 10.3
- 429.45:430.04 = 10.3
